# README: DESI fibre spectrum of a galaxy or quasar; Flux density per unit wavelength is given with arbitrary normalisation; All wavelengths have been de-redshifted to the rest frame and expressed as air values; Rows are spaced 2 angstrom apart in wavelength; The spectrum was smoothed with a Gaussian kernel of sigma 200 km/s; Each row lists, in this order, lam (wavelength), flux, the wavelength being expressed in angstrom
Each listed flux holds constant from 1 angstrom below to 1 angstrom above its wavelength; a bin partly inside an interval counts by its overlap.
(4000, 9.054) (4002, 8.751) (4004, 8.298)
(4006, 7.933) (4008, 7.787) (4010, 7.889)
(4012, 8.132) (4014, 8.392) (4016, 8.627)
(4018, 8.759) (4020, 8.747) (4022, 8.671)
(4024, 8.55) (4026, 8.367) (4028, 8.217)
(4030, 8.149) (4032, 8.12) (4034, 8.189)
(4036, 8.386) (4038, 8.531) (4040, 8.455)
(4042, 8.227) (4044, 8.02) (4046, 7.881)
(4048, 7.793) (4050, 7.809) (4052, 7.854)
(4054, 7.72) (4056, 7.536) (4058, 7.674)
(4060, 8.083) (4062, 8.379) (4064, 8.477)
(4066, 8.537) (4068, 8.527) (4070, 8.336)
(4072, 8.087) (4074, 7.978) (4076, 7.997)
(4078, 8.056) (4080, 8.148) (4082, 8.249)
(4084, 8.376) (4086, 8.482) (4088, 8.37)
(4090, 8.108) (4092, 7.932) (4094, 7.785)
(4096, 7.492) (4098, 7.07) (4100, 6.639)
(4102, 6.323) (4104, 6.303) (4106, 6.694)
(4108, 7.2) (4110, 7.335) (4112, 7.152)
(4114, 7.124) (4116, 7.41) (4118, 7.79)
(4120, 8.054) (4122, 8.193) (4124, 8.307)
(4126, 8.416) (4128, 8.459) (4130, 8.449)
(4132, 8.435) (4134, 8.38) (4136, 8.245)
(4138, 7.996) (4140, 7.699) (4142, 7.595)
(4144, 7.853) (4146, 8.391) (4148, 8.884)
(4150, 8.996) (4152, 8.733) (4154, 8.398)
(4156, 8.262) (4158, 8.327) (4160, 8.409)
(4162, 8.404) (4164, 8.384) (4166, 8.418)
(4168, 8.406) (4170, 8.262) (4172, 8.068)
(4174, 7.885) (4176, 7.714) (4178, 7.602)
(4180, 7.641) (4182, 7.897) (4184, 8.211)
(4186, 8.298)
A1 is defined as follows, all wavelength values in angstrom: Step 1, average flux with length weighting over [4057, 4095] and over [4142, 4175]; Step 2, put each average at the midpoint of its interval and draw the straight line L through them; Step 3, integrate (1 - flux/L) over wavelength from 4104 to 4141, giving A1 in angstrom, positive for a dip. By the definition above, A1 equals 2.1 angstrom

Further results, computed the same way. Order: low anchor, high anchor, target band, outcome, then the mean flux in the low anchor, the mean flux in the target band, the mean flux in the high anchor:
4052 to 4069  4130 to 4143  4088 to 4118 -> 3.15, 8.1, 7.24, 8.09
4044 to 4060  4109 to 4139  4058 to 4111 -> 0.47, 7.79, 7.8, 7.98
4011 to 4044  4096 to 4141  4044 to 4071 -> 0.30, 8.4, 8.05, 7.62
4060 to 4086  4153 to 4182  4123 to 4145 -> 0.06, 8.26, 8.17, 8.15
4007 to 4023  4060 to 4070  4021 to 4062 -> 1.38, 8.38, 8.12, 8.43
